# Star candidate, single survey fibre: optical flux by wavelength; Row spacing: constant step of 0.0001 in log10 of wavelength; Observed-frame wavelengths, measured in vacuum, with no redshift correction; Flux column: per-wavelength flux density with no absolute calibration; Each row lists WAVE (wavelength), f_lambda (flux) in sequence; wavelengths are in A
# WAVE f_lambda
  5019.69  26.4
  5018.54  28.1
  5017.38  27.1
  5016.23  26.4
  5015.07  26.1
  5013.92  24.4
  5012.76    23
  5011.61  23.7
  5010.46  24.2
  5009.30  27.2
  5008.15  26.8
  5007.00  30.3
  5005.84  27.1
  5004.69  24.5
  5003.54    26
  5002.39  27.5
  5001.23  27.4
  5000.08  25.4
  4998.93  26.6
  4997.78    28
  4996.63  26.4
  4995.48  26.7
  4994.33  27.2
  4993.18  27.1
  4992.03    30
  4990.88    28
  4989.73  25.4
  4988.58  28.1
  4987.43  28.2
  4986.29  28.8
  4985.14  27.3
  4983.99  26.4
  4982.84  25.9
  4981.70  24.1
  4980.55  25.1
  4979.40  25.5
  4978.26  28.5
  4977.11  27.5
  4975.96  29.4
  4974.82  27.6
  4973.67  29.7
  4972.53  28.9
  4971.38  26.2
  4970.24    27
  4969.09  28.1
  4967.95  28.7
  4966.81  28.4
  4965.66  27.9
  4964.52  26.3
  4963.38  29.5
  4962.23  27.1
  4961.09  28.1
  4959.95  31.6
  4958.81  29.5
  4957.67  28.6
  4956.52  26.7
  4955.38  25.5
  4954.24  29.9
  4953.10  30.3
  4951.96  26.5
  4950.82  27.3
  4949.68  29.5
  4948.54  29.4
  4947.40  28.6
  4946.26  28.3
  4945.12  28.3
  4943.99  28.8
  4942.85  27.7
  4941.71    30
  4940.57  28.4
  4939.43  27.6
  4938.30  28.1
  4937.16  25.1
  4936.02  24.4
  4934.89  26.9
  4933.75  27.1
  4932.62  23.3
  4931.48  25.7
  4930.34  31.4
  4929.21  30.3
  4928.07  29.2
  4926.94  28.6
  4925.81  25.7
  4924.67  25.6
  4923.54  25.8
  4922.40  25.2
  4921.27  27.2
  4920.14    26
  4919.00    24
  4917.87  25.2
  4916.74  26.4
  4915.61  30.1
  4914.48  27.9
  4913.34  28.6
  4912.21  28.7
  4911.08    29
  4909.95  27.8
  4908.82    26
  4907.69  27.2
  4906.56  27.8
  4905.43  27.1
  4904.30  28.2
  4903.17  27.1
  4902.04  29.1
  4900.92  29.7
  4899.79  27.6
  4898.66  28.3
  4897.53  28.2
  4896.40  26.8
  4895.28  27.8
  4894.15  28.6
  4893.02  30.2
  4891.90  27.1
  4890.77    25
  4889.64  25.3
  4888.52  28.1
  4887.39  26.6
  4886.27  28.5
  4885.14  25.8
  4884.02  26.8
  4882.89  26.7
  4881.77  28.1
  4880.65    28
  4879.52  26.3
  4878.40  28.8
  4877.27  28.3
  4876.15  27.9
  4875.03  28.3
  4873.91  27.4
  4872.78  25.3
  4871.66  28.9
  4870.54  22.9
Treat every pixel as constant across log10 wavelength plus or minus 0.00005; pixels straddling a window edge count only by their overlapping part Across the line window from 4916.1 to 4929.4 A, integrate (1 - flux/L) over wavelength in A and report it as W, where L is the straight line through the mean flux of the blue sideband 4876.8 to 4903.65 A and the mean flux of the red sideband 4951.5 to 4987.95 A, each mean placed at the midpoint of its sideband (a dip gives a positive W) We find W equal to 0.6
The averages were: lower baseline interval 27.6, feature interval 26.5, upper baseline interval 27.8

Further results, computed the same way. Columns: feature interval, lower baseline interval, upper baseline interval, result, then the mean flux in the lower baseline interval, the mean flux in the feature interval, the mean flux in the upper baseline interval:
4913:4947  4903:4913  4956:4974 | 0.84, 27.7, 27.2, 28.3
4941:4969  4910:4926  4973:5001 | -1.43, 26.9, 28.4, 27.2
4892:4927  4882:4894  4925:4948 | -0.13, 27.1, 27.4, 27.7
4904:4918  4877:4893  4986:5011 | -0.31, 27.2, 27.8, 27.1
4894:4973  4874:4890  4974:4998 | -1.18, 27.4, 27.7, 27.2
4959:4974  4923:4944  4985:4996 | -0.40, 27.3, 28.3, 27.7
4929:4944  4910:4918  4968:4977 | 0.40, 28.1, 27.4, 28.1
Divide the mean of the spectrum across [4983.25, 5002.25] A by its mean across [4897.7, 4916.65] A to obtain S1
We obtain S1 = 1.0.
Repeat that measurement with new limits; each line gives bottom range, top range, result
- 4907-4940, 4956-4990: 1.02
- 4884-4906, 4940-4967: 1.03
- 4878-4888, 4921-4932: 1.01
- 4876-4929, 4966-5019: 0.98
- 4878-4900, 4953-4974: 1.03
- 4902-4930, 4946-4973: 1.03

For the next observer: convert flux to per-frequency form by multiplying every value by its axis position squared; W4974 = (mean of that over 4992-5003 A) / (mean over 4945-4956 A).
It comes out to 0.97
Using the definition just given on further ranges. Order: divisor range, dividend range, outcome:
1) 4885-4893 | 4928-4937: 1.02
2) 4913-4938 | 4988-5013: 1.03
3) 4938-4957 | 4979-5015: 0.96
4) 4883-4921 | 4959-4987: 1.04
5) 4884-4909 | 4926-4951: 1.03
